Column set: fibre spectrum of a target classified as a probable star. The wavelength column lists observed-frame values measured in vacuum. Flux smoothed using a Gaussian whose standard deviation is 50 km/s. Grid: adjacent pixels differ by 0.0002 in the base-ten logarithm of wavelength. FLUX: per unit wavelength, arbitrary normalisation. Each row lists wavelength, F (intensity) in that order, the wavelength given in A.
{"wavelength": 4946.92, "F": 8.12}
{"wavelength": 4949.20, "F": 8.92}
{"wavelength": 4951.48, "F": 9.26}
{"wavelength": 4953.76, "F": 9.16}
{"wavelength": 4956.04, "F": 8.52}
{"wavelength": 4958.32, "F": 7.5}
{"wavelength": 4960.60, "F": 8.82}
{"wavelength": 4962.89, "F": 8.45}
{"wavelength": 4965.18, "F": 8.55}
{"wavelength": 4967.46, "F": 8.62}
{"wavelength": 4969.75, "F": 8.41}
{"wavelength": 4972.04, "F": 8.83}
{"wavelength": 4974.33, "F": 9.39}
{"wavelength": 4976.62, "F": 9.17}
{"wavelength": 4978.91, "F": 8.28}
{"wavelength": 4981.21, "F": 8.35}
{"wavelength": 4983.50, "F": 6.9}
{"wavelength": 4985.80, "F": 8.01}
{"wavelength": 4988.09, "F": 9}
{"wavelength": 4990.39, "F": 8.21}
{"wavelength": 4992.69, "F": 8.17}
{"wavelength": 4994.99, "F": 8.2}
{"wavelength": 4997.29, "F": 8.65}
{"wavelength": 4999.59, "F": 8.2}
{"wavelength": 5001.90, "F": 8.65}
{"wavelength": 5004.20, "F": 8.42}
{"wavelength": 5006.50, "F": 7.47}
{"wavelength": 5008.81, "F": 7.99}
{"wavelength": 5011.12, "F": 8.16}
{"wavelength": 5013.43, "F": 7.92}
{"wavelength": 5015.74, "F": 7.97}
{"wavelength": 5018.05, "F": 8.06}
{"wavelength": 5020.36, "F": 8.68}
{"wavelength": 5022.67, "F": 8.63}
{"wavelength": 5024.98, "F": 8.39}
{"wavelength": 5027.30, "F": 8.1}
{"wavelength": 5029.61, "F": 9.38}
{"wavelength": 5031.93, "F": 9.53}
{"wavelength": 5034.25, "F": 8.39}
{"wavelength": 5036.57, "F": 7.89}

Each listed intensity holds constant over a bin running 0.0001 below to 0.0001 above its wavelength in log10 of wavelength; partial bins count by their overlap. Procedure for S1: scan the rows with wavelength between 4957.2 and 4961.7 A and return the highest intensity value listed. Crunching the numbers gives 8.82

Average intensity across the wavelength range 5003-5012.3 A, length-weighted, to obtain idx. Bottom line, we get 8.01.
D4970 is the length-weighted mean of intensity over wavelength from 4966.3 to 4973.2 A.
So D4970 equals 8.63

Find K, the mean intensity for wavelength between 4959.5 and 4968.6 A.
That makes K 8.61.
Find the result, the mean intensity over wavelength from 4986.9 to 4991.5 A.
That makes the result 8.61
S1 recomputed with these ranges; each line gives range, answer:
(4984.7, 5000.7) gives 9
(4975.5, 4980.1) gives 9.17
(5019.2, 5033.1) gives 9.53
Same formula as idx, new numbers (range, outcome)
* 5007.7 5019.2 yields 8.02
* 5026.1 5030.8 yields 8.74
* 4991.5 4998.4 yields 8.34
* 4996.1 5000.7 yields 8.43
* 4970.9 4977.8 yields 9.13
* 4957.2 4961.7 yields 8.16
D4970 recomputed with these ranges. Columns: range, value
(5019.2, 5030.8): 8.64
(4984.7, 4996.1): 8.32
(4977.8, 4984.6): 7.84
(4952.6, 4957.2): 8.85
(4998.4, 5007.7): 8.19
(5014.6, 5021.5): 8.24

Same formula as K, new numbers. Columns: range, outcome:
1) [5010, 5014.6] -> 8.03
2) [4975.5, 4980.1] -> 8.71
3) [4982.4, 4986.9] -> 7.45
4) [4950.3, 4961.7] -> 8.66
